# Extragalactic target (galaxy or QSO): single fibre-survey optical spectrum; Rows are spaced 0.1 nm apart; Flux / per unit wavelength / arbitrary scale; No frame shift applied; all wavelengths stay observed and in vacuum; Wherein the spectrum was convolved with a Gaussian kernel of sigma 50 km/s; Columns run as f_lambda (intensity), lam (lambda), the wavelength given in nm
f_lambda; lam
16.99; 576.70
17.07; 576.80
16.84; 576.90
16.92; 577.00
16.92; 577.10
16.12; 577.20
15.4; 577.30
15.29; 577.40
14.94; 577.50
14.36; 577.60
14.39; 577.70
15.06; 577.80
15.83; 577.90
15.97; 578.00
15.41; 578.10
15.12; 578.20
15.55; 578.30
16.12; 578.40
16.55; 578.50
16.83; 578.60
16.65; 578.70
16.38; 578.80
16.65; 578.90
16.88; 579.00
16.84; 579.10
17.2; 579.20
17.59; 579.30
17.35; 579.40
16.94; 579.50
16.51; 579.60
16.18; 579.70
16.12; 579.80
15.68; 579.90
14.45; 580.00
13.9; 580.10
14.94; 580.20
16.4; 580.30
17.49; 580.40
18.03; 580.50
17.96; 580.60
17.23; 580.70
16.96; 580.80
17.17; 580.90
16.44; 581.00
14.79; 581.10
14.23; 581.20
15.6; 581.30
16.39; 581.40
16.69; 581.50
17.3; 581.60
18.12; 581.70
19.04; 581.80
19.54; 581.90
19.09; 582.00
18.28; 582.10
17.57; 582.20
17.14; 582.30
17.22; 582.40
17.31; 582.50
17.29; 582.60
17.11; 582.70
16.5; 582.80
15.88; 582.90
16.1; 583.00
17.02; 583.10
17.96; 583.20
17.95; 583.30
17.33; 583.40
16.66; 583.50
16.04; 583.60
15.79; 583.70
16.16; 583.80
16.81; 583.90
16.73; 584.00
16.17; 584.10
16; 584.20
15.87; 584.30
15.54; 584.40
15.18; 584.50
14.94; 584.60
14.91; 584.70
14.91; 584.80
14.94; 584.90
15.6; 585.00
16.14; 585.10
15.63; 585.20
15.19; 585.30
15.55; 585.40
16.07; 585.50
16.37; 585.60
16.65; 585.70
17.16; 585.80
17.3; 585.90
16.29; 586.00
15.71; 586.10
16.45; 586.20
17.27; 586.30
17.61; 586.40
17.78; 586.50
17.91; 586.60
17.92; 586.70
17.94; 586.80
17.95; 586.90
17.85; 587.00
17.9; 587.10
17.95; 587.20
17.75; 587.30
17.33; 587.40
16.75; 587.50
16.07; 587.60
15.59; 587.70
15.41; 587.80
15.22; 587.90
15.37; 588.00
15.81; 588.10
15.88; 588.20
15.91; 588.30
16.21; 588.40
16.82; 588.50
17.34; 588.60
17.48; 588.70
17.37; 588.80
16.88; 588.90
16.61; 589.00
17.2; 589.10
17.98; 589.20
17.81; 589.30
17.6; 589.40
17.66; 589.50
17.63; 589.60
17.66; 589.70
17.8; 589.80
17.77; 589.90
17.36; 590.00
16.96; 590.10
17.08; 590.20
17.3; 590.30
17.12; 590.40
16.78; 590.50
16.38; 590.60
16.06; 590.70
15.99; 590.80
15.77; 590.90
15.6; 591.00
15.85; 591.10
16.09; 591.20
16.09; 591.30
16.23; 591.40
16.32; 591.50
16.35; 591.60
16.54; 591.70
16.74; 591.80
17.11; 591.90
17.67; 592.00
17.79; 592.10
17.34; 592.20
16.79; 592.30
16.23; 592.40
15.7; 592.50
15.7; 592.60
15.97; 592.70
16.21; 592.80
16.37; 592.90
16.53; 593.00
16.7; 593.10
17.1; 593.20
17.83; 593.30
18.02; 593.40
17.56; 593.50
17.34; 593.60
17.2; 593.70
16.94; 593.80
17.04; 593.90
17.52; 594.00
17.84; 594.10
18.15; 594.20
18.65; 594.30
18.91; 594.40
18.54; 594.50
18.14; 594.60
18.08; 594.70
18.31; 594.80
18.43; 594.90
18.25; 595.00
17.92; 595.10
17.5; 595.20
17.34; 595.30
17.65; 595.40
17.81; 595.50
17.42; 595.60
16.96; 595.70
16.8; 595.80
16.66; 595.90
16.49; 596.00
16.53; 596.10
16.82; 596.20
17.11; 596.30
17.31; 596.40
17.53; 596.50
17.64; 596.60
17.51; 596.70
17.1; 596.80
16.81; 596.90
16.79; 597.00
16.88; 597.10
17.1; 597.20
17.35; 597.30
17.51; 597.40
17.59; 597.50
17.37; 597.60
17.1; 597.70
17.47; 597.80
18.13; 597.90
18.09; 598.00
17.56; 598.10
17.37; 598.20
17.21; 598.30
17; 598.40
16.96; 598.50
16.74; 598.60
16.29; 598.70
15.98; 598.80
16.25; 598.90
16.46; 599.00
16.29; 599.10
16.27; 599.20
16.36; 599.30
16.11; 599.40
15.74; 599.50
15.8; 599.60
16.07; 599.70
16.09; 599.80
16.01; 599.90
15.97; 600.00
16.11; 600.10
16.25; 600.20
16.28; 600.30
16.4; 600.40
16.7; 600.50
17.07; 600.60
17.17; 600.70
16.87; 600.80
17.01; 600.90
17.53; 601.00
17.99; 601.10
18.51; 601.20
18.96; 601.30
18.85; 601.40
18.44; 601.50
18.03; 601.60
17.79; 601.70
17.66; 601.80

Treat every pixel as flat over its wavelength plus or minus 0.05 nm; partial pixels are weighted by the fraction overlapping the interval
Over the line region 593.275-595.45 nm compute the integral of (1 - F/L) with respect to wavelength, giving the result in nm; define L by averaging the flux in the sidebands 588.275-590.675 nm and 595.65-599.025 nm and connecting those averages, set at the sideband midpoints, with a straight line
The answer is -0.095 nm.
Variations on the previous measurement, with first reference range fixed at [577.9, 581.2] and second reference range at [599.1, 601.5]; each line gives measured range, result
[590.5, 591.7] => 0.04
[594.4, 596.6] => -0.11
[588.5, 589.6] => -0.05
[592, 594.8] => -0.11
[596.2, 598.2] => -0.07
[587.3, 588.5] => 0.03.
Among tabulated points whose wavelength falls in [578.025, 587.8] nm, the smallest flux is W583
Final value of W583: 13.9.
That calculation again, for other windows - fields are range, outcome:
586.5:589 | 15.22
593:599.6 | 15.74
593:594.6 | 16.53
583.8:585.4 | 14.91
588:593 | 15.37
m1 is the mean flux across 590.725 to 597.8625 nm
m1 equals 17.1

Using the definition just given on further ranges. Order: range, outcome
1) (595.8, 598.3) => 17.2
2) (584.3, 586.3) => 15.9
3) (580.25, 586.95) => 16.7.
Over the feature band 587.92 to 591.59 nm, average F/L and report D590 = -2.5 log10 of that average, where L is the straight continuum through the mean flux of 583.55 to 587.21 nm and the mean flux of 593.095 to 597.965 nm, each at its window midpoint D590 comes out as 0.01 mag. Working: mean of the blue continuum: 16.4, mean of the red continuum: 17.5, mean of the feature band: 16.8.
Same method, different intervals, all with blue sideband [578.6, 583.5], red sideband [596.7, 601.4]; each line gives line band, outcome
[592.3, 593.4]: 0.02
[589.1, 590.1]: -0.05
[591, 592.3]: 0.02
